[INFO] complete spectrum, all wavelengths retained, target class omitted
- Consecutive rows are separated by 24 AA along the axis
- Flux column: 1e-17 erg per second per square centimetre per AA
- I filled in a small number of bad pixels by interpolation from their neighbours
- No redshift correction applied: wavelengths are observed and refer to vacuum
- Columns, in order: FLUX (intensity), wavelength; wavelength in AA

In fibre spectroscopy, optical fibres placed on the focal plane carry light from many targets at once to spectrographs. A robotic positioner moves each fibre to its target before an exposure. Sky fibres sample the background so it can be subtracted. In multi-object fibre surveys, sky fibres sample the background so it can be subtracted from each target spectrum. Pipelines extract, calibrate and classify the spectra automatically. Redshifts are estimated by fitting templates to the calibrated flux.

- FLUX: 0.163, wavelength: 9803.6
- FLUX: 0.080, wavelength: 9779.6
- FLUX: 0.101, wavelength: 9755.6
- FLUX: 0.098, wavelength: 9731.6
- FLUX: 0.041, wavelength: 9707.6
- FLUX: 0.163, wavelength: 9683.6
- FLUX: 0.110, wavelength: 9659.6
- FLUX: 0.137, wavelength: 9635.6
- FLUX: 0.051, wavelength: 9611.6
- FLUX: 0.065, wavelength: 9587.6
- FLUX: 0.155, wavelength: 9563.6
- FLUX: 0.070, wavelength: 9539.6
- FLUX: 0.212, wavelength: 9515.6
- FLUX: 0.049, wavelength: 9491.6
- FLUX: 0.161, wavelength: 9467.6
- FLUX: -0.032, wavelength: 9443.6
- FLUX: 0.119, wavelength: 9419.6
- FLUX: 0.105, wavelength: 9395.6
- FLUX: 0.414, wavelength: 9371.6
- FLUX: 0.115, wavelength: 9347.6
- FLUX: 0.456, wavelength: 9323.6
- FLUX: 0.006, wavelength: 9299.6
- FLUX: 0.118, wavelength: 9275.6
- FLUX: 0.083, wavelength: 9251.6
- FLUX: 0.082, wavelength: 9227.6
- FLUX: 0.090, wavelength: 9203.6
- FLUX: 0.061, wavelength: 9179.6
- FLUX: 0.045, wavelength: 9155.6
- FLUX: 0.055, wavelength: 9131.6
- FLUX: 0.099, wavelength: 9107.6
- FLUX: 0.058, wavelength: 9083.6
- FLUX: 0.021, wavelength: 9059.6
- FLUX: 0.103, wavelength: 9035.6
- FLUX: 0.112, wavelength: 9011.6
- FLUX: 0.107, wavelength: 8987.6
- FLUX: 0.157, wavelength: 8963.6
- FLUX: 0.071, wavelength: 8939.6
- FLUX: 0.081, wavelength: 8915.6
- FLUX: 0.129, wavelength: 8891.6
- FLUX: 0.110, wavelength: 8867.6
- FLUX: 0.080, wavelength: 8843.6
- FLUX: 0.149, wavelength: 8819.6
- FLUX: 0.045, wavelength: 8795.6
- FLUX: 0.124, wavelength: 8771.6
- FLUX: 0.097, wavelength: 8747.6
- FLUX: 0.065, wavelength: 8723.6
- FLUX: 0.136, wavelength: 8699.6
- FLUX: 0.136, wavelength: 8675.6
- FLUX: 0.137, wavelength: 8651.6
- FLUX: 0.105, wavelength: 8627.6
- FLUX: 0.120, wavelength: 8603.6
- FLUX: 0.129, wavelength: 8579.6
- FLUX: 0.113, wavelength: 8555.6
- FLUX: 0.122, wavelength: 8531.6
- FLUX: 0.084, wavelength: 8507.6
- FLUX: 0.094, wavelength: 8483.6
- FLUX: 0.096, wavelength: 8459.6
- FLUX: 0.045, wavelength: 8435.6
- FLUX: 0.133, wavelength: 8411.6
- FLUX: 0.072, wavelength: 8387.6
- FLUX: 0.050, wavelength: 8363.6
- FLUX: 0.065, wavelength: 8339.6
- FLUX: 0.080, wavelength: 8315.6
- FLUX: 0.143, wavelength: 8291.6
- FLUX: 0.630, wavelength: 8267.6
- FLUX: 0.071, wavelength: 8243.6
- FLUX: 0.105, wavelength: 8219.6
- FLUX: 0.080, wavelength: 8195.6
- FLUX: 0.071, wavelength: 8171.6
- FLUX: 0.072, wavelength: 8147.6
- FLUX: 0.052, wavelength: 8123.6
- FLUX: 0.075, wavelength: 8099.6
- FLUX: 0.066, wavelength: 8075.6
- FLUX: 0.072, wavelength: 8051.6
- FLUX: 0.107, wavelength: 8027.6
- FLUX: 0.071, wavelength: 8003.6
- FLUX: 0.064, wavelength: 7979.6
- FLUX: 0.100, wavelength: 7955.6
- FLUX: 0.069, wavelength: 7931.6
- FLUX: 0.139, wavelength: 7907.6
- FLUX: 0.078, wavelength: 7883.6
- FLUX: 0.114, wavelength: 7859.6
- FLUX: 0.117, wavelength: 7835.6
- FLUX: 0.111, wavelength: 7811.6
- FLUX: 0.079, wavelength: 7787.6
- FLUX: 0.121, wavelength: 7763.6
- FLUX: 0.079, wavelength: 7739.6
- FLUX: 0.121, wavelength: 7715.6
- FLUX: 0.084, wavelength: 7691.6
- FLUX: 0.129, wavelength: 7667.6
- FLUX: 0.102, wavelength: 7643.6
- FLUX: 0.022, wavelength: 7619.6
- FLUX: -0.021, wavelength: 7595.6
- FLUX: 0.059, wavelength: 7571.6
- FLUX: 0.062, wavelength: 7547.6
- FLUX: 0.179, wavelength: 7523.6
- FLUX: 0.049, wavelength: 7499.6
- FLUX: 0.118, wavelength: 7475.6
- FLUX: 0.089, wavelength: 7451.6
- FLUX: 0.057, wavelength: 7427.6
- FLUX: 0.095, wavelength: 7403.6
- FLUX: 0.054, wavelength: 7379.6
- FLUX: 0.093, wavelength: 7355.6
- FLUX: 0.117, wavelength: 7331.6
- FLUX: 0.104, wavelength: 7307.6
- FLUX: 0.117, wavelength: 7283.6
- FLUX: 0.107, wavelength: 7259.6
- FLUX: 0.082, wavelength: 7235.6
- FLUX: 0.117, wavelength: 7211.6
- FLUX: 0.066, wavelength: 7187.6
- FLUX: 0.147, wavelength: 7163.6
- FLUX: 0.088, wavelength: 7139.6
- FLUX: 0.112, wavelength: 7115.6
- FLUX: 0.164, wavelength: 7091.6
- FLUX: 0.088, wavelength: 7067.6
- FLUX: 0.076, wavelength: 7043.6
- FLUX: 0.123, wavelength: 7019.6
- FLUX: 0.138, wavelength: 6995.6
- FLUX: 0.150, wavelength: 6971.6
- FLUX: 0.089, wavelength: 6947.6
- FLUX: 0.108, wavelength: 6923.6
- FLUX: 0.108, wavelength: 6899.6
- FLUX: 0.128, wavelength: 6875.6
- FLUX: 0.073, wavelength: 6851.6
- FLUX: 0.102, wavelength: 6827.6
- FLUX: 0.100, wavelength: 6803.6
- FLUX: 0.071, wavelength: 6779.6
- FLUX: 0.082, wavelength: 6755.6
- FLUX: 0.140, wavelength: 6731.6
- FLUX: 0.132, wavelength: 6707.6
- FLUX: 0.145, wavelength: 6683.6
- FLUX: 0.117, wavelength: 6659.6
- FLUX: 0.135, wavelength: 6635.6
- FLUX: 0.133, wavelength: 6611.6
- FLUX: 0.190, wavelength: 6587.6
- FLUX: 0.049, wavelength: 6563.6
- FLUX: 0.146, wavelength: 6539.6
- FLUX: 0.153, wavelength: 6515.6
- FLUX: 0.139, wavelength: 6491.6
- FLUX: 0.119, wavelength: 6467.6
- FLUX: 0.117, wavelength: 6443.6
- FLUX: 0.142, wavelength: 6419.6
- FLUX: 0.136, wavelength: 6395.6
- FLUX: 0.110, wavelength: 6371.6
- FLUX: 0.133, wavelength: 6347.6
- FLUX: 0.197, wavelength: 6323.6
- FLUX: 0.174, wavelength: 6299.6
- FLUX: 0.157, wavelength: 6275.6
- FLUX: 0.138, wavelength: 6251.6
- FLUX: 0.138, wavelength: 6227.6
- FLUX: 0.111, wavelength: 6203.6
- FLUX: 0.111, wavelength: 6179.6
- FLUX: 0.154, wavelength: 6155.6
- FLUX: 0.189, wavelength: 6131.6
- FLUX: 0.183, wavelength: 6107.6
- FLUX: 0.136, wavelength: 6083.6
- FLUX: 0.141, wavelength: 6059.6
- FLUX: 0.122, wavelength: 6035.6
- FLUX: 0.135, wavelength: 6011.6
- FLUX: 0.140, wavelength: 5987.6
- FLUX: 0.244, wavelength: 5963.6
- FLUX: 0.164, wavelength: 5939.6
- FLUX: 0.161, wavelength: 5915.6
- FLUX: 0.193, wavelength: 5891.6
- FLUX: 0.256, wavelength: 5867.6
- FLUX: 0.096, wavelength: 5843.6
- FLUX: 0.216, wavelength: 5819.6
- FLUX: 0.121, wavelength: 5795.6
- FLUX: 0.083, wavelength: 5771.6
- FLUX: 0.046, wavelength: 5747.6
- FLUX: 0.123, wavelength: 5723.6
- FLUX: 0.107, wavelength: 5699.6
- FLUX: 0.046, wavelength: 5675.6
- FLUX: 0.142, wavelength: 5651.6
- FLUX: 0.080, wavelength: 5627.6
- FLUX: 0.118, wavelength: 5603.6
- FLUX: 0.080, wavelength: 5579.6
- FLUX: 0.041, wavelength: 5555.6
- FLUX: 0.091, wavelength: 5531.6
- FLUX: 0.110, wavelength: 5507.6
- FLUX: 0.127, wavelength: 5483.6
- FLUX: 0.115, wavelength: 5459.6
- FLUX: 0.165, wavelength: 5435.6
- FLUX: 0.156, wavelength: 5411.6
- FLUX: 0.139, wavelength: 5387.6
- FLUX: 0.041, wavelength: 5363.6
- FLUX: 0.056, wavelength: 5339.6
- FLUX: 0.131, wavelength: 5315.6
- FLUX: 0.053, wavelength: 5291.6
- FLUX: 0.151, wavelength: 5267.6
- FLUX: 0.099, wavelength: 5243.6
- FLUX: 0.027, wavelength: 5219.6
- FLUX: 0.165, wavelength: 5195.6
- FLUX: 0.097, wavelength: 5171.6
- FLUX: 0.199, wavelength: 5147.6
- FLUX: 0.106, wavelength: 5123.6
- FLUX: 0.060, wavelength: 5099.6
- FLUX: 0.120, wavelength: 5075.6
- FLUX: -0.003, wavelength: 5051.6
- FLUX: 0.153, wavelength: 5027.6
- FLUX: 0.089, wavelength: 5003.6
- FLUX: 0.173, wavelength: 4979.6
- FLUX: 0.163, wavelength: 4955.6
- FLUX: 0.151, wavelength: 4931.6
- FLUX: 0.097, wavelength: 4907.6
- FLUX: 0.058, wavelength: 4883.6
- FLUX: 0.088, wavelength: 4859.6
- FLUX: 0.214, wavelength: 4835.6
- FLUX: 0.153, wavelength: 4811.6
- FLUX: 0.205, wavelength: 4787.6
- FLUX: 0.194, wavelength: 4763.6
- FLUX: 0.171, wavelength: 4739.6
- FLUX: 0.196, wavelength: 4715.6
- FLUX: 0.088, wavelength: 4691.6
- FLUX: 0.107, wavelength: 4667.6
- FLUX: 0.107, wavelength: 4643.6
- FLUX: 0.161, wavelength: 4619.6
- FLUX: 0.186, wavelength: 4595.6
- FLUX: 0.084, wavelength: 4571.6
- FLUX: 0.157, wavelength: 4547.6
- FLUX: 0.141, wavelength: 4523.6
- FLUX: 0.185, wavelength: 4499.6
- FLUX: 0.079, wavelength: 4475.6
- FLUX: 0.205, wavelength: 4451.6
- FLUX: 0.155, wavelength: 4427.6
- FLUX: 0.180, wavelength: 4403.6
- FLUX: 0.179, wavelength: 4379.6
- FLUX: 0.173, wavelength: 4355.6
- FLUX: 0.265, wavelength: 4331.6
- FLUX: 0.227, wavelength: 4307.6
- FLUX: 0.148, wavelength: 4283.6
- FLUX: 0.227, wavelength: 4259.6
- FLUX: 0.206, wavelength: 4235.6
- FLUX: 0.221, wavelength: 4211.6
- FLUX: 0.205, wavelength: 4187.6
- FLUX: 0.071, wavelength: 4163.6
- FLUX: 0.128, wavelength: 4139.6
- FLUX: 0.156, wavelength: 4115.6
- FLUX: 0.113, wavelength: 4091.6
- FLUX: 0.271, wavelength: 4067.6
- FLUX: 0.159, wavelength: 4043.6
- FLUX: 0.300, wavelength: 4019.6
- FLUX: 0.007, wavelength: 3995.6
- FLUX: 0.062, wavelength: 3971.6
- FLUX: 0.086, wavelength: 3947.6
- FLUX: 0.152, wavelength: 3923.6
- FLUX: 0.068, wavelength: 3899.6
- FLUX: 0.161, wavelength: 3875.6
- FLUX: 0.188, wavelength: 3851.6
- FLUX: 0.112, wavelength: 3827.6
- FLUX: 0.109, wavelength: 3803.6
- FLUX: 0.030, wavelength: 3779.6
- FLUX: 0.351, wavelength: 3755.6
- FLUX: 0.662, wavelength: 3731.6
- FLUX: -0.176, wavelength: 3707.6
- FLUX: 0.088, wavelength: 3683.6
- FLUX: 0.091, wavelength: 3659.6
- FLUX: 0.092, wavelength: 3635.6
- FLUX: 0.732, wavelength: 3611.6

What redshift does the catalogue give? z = 1.22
